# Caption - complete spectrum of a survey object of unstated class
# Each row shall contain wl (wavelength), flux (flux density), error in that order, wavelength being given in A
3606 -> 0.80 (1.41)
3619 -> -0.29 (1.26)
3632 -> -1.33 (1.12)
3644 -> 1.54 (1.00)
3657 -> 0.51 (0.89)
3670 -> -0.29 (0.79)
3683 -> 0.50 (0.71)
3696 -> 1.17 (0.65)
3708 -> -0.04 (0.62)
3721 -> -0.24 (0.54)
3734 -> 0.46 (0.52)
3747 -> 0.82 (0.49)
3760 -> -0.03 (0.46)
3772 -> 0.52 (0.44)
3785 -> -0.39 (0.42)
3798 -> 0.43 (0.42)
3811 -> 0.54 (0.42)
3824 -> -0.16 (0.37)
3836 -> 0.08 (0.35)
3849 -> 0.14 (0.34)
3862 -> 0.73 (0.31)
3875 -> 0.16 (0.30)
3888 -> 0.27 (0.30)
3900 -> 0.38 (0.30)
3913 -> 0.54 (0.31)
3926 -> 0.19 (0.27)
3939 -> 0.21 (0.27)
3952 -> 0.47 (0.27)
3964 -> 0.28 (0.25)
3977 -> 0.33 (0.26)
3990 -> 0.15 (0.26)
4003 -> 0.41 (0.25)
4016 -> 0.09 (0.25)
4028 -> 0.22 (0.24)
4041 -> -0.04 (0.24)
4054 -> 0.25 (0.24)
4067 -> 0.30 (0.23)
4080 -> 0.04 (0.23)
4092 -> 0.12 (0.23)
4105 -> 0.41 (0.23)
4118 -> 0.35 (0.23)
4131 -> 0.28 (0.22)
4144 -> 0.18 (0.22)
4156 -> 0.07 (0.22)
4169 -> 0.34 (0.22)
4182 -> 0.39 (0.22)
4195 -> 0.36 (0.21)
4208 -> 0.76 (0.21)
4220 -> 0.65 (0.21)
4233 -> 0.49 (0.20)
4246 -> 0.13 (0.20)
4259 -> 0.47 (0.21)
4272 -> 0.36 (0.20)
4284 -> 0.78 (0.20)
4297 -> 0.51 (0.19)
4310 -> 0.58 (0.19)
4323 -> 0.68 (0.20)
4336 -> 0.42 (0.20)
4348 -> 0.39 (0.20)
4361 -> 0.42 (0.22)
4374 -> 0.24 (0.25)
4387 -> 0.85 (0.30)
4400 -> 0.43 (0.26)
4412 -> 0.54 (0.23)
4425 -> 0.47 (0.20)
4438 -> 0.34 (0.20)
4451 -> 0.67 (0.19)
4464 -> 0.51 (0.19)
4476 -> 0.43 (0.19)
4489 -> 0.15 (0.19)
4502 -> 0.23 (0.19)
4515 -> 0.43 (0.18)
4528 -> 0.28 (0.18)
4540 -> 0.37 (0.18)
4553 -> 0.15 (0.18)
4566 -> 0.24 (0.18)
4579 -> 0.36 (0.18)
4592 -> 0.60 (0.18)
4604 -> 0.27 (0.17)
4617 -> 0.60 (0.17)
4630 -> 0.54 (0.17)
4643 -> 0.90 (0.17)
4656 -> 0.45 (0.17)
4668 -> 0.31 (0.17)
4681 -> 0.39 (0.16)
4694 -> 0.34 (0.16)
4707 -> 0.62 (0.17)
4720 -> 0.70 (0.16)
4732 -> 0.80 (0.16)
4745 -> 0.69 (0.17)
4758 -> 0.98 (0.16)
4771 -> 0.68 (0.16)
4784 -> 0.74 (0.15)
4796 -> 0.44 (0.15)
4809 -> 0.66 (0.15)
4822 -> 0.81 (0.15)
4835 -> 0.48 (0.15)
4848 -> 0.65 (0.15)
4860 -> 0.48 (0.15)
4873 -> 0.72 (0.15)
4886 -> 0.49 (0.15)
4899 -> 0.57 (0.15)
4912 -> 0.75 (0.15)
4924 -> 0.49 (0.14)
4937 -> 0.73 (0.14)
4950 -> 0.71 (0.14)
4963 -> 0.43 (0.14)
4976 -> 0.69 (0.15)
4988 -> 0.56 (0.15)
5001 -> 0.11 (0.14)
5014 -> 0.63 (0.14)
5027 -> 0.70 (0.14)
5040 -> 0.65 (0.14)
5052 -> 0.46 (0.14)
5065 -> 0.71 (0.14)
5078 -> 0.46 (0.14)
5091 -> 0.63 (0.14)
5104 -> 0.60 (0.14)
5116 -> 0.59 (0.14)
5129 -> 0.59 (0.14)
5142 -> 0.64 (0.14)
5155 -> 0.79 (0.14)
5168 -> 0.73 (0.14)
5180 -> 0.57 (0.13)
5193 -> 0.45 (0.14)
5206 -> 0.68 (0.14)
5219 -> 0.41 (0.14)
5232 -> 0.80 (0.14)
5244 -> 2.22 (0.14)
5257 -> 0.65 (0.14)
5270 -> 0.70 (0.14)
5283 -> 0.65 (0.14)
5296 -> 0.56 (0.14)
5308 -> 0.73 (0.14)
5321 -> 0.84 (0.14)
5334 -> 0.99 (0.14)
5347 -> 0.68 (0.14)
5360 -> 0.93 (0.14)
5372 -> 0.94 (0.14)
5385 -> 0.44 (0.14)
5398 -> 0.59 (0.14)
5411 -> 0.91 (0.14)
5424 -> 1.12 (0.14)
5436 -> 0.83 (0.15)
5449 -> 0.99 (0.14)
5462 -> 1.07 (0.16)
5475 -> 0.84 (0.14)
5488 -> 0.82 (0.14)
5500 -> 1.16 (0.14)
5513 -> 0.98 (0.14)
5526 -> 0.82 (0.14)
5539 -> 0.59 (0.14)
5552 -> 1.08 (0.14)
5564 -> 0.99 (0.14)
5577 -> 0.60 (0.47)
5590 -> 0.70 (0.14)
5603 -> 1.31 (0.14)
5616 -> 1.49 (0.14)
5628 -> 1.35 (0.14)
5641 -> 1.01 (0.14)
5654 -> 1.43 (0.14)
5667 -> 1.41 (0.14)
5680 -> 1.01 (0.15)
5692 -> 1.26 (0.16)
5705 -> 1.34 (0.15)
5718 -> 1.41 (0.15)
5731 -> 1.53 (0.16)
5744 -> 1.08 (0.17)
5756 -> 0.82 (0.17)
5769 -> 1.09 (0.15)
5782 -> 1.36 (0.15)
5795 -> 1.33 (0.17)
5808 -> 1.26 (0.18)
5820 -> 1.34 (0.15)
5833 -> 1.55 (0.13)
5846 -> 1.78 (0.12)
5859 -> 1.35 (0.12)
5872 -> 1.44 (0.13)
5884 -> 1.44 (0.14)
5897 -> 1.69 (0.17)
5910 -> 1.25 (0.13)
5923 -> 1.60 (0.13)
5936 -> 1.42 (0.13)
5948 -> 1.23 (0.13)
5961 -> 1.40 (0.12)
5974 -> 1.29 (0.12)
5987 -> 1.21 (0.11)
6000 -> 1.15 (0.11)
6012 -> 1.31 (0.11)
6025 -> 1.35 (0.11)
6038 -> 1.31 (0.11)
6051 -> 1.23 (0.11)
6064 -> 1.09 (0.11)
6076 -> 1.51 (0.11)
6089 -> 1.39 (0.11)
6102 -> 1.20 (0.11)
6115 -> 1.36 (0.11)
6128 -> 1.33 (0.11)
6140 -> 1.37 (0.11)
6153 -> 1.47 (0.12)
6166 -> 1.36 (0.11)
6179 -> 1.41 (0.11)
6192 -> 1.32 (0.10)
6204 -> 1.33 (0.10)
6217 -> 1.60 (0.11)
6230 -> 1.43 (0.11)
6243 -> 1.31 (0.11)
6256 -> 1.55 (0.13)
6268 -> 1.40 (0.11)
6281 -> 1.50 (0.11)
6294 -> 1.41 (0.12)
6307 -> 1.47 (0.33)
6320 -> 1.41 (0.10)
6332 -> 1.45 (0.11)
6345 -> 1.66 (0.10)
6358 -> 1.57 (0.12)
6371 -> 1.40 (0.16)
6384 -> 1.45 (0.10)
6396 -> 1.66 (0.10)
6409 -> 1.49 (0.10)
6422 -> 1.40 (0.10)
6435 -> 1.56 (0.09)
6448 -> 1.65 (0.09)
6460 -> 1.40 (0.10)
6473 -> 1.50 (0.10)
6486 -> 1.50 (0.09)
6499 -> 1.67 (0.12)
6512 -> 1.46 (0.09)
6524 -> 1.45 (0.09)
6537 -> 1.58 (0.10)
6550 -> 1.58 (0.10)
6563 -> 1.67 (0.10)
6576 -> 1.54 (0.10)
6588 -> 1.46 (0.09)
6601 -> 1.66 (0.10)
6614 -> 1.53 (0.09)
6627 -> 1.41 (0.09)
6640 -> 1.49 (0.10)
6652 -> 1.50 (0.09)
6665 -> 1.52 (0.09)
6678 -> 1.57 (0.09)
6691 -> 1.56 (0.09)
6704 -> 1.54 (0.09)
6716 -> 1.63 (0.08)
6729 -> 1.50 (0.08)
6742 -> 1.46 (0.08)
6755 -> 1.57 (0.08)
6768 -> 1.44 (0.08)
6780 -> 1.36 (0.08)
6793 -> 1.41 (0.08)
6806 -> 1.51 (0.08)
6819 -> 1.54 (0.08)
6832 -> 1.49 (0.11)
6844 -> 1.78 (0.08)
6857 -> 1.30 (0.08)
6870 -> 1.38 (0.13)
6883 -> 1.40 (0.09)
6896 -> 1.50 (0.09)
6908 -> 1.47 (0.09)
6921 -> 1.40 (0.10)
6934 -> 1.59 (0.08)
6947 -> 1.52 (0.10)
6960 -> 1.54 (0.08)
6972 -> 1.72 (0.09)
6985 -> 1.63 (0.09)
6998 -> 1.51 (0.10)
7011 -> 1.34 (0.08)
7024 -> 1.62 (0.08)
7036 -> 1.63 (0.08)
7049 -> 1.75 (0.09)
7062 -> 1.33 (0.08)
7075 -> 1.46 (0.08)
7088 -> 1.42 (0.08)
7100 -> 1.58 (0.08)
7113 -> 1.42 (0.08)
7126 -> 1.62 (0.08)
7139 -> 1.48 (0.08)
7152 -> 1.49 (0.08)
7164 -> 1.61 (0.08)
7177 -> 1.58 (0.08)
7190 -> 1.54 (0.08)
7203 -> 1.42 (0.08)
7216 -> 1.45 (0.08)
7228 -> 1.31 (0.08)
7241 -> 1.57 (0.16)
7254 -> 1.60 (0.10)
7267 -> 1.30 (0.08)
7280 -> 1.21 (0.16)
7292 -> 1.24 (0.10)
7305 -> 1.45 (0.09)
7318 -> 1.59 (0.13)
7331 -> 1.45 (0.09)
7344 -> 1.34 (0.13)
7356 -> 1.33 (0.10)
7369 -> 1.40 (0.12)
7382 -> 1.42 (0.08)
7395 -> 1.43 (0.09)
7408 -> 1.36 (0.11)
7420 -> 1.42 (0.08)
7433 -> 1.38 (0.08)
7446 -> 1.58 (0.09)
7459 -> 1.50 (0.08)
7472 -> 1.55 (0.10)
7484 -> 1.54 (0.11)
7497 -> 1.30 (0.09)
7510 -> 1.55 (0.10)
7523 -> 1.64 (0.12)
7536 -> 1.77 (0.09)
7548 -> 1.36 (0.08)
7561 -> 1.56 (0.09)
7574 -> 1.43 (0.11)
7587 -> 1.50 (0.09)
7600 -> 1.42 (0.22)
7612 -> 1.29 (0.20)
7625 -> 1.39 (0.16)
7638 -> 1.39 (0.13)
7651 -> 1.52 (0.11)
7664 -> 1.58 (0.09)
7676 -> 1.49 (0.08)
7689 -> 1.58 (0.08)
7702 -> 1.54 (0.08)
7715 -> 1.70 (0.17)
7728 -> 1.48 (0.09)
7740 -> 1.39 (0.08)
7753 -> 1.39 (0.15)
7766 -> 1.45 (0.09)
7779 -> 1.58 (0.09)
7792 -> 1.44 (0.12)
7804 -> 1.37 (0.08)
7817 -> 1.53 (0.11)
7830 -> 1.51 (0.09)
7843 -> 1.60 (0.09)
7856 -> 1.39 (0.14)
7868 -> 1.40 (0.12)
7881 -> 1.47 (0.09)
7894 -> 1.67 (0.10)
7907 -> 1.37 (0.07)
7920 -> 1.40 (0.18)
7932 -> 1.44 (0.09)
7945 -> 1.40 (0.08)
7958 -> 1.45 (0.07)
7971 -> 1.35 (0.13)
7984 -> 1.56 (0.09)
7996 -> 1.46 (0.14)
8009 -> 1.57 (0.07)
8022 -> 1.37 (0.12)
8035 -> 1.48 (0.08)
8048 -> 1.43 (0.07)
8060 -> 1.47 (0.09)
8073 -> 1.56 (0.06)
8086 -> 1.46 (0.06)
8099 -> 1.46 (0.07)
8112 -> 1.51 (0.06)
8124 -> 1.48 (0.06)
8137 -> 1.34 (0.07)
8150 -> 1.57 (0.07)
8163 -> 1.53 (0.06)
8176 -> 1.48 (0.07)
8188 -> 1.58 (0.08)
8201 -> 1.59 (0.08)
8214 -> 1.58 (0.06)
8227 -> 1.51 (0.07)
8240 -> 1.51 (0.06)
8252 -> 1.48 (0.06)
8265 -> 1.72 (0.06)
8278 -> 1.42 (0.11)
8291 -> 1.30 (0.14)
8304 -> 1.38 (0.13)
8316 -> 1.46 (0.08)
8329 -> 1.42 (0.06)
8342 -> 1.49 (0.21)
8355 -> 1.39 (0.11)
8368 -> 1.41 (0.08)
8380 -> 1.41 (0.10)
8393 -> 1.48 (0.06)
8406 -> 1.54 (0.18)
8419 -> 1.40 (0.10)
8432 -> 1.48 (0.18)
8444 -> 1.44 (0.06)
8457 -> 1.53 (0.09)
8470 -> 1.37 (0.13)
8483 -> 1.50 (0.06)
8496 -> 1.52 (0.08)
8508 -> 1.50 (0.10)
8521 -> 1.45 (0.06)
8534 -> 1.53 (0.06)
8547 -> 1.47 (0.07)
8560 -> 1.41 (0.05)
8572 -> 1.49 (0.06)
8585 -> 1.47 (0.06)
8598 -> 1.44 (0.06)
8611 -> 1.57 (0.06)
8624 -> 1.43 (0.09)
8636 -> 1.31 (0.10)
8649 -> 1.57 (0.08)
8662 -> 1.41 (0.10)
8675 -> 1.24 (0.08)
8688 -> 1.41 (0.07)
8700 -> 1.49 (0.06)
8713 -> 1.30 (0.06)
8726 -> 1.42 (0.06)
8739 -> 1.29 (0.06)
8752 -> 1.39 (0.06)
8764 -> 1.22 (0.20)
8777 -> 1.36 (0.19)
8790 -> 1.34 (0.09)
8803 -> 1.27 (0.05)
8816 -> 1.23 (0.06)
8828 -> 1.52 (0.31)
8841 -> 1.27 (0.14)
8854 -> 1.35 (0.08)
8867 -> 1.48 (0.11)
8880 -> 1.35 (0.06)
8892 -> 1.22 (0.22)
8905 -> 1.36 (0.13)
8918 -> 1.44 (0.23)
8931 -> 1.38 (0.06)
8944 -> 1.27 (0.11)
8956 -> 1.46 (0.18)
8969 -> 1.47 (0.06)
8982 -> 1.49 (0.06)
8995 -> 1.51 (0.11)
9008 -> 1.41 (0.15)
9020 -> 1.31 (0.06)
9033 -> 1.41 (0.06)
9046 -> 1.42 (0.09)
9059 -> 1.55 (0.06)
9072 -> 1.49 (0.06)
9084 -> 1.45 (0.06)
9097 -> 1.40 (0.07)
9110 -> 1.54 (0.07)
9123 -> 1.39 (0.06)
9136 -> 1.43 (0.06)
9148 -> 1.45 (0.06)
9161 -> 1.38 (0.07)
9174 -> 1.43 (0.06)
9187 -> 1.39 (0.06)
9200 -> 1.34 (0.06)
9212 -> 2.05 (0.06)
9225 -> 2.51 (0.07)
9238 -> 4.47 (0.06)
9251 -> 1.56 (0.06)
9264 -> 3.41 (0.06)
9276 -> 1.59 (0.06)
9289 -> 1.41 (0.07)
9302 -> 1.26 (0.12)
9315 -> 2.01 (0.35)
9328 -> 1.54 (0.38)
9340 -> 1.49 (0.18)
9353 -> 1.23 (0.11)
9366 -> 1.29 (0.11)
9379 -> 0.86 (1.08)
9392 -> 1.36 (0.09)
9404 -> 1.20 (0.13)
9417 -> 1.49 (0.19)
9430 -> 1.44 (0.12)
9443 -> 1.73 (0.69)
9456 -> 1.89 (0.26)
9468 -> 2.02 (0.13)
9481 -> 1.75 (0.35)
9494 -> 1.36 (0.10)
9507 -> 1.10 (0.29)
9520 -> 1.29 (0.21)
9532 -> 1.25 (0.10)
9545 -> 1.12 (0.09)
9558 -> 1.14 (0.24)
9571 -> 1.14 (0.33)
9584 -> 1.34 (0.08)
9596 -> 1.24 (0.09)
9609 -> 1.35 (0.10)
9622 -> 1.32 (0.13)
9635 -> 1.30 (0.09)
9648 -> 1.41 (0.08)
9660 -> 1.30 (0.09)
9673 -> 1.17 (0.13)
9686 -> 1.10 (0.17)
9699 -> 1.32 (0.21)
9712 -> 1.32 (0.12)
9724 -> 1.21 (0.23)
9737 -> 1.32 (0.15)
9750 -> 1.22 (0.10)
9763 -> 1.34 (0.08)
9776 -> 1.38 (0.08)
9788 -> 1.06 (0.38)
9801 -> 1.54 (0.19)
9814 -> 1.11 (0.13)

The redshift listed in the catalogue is 0.41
